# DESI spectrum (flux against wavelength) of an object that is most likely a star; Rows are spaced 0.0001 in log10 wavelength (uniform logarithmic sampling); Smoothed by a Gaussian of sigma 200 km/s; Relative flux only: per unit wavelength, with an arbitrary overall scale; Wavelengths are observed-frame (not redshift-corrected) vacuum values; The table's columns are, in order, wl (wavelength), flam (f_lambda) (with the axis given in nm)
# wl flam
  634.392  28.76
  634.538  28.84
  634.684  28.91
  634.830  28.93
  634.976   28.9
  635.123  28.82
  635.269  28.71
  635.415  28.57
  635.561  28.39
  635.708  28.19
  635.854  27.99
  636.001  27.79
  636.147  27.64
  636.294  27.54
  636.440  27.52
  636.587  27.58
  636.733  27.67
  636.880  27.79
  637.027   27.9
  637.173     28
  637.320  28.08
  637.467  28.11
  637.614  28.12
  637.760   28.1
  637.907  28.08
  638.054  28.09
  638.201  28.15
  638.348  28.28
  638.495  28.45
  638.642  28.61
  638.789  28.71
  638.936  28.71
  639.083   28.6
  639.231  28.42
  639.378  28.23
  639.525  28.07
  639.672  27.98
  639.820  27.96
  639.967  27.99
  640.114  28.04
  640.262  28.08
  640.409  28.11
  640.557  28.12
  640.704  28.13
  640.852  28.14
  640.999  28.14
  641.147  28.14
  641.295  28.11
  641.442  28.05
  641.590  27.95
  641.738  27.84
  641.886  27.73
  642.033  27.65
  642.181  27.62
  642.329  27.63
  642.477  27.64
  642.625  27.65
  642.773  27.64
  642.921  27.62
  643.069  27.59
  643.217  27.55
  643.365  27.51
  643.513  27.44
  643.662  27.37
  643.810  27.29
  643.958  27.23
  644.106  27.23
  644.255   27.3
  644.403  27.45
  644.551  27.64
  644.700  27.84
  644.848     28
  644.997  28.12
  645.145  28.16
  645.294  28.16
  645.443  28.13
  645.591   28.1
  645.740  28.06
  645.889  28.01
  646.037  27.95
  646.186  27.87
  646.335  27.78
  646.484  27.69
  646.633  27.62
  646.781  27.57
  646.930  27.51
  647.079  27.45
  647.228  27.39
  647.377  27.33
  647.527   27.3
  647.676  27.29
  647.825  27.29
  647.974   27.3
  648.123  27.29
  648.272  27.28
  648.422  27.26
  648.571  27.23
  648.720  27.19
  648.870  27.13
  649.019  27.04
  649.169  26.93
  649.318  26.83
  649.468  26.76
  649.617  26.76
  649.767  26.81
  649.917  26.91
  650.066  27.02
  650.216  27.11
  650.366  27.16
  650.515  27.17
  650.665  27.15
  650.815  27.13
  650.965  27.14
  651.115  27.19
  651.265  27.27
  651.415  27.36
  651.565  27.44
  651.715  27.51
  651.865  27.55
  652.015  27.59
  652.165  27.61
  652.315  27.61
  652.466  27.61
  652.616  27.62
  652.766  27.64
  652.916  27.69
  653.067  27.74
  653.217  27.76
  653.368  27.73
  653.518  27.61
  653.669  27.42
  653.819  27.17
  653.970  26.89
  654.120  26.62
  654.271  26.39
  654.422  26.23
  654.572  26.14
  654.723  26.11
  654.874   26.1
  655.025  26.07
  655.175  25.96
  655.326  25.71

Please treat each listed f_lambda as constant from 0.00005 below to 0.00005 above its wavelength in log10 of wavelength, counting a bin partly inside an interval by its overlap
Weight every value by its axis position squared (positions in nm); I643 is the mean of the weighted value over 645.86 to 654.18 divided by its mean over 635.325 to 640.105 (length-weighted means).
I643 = 1.01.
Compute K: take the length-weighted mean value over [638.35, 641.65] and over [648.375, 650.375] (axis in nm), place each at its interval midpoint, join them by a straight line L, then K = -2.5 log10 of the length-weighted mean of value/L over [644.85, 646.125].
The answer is -0.02 mag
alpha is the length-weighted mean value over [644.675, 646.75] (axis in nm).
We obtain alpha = 28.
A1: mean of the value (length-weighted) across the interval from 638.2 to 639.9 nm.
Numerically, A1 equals 28.4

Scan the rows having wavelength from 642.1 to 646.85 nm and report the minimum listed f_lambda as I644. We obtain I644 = 27.23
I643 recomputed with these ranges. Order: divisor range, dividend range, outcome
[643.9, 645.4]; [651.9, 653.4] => 1.02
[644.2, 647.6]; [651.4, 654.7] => 1.01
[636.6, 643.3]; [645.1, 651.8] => 1.00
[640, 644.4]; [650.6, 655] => 1.01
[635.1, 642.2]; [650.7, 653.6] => 1.02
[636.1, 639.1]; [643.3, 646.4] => 1.01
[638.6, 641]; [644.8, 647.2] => 1.01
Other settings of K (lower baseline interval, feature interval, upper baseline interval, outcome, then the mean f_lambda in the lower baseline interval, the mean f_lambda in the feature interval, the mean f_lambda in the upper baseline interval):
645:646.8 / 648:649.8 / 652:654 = 0.03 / 28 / 27.1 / 27.6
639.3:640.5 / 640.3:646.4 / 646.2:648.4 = 0.00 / 28.1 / 27.8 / 27.4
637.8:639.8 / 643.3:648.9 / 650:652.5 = 0.01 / 28.3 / 27.6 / 27.3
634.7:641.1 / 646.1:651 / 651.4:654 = 0.02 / 28.2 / 27.2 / 27.5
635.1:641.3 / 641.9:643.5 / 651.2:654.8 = 0.01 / 28.1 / 27.6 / 27.3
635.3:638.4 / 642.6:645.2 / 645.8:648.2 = 0.00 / 28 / 27.6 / 27.5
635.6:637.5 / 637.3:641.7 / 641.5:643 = -0.02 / 27.8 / 28.2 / 27.7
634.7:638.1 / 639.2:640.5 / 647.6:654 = -0.01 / 28.1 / 28.1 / 27.3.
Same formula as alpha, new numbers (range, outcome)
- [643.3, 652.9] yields 27.4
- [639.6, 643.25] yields 27.9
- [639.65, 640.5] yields 28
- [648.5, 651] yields 27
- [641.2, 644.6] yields 27.6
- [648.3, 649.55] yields 27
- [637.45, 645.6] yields 27.9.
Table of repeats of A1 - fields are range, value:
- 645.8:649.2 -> 27.4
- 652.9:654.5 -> 27.2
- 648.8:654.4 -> 27.2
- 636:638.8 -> 28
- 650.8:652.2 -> 27.4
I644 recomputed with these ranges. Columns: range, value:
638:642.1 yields 27.65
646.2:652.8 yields 26.76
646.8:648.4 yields 27.28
